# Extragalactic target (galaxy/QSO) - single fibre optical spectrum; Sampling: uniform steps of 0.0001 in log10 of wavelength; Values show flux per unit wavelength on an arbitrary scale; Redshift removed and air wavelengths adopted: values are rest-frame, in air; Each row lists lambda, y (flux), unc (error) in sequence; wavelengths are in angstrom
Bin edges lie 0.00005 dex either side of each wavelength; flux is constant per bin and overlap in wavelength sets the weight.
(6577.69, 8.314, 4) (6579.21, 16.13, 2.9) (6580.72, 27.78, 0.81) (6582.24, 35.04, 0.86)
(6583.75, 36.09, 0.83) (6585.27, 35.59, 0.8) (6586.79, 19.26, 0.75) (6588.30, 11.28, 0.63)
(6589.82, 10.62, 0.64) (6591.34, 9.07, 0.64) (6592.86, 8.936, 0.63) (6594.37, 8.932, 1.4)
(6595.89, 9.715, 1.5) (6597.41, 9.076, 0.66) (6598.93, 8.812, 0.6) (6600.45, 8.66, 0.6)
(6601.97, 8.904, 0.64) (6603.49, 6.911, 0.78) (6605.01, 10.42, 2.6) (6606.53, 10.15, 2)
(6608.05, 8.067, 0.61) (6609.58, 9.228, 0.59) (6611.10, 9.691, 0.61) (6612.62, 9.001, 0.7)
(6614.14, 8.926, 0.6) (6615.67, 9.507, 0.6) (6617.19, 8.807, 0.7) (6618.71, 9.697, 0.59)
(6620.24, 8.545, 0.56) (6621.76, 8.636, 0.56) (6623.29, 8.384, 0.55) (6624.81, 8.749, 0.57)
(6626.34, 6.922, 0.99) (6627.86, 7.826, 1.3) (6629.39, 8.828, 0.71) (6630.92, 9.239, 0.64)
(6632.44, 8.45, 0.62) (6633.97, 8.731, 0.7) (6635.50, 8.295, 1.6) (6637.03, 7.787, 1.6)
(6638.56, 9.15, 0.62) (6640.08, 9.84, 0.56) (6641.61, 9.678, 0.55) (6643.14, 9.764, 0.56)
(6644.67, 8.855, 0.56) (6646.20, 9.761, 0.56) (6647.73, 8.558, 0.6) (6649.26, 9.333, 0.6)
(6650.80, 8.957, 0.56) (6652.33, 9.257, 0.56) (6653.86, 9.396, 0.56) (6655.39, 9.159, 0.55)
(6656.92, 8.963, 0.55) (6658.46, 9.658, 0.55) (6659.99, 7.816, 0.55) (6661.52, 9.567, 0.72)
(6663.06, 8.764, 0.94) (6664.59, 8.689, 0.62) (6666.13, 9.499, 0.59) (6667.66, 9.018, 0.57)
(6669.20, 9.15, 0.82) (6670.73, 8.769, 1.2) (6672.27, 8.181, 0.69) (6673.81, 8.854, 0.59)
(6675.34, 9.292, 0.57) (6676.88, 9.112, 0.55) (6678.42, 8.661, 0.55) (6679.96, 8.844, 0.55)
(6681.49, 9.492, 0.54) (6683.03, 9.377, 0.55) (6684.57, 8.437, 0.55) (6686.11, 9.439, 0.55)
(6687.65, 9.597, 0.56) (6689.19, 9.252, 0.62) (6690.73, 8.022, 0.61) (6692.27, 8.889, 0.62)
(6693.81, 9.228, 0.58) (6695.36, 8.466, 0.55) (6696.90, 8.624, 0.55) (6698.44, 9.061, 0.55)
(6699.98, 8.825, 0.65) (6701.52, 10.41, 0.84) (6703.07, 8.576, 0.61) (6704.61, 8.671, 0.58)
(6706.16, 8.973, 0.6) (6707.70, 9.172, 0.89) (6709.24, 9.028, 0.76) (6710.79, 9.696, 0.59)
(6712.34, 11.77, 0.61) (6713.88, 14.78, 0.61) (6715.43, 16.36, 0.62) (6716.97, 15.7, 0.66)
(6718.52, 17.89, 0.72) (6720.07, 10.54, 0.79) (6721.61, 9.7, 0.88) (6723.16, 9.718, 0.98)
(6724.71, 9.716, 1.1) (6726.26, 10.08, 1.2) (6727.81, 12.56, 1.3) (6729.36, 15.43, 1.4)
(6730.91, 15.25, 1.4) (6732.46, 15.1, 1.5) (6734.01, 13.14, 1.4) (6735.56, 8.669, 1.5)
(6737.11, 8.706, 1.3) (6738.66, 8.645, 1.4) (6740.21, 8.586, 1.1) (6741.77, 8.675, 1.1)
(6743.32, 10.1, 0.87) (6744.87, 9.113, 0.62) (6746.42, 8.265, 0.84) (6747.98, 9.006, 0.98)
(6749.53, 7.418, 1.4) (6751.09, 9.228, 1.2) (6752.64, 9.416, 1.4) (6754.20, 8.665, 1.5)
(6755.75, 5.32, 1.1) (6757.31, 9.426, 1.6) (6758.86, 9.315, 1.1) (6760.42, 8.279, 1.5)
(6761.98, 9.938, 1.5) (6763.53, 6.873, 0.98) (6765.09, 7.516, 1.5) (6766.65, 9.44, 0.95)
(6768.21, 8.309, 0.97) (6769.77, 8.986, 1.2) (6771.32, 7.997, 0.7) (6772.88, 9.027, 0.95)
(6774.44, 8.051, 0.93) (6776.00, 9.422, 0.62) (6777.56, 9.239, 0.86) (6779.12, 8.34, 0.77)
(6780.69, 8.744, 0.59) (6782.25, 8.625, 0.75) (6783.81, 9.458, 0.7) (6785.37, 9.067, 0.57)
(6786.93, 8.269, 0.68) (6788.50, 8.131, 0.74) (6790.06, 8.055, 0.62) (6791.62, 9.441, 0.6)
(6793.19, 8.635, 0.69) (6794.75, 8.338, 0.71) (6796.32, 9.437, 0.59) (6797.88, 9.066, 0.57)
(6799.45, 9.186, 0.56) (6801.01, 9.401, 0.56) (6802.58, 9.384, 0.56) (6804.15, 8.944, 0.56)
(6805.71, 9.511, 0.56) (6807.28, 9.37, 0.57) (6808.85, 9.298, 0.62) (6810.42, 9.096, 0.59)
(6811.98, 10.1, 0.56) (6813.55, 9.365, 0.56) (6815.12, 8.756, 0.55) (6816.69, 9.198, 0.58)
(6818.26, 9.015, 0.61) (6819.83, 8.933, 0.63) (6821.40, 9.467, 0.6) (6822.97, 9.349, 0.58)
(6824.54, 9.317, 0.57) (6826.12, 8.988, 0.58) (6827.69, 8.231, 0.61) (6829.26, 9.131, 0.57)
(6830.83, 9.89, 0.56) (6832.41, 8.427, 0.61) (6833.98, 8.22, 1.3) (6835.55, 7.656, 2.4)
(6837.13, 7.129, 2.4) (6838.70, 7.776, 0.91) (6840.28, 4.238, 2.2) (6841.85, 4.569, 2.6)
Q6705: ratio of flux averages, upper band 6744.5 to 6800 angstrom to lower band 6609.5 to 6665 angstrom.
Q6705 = 0.97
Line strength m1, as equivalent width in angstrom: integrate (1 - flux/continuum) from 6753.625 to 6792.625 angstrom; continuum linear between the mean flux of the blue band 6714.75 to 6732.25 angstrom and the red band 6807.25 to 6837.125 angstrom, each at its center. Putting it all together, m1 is 8.6 angstrom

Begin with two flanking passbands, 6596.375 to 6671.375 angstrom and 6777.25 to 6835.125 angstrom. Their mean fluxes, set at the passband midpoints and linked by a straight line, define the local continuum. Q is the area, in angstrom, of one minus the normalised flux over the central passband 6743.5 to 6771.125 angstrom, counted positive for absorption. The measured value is 1.4 angstrom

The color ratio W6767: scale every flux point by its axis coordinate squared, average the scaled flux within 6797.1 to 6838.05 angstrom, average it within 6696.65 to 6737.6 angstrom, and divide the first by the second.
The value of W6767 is 0.81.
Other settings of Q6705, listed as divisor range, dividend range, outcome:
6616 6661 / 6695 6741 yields 1.25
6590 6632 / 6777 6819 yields 1.01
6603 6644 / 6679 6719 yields 1.15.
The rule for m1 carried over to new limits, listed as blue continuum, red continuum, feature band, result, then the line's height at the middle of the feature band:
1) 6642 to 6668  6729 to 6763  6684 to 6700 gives 0.8 angstrom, 9.37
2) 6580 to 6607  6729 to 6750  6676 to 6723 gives 6.1 angstrom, 11.7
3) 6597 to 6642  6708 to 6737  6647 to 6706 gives 9.6 angstrom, 10.8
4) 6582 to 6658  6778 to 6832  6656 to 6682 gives 3.2 angstrom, 10.2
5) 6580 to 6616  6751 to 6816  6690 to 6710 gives 3.8 angstrom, 11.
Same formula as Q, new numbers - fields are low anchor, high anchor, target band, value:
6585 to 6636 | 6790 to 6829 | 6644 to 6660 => 0.9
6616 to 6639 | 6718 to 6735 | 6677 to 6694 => 2.9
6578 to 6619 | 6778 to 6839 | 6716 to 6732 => -3.0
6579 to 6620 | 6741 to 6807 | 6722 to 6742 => -2.6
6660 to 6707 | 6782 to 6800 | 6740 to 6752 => 0.1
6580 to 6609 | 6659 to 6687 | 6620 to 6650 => 7.6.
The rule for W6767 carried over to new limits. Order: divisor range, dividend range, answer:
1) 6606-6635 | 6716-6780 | 1.17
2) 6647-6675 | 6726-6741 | 1.33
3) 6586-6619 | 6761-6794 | 0.94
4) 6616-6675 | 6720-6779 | 1.10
